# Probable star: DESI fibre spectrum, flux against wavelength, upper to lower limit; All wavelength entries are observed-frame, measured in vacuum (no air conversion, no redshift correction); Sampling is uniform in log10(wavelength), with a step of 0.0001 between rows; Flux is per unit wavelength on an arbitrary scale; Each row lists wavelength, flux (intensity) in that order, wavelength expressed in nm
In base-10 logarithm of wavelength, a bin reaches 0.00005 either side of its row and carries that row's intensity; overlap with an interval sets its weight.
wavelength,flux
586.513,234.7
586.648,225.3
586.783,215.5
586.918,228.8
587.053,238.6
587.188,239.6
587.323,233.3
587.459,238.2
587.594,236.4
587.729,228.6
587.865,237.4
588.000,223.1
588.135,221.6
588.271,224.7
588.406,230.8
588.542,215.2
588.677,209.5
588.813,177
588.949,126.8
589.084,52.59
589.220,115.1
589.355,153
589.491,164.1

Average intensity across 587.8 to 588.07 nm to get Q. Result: 231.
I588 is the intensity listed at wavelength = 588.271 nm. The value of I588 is 224.7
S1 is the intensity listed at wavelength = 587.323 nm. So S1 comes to 233.3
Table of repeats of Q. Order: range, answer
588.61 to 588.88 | 193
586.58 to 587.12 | 227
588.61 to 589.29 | 136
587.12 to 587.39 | 237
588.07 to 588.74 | 220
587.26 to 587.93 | 234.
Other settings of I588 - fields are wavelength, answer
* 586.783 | 215.5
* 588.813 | 177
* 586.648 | 225.3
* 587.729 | 228.6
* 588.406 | 230.8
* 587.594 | 236.4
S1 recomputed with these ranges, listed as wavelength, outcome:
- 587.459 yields 238.2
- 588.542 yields 215.2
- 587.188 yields 239.6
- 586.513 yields 234.7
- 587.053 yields 238.6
